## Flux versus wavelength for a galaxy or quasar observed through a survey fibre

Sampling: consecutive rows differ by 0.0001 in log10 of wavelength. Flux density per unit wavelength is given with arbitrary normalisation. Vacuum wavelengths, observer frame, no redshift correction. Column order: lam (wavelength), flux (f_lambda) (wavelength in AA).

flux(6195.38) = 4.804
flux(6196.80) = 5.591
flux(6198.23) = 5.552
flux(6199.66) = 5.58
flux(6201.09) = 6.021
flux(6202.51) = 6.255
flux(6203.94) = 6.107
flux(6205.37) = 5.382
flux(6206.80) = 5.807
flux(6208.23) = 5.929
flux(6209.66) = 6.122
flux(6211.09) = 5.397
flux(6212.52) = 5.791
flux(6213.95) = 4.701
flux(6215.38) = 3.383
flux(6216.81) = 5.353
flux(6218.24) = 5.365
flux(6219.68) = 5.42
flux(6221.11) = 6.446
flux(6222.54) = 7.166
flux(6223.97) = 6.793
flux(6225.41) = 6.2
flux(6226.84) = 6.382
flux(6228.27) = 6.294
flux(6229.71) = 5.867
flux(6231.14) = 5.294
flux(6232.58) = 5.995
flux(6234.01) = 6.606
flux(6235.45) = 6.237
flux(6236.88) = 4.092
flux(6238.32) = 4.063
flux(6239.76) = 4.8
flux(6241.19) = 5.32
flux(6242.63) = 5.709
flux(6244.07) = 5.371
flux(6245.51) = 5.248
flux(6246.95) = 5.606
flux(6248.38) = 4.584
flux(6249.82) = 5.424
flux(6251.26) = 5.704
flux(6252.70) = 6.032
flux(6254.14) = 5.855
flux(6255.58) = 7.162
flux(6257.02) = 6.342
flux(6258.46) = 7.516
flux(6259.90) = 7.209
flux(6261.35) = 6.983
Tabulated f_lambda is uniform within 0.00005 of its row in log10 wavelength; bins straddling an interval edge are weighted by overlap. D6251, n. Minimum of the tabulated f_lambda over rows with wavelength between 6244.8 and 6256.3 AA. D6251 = 4.584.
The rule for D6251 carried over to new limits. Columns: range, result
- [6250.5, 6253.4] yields 5.704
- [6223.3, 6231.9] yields 5.294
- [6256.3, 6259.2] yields 6.342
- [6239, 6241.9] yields 4.8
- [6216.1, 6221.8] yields 5.353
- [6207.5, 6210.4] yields 5.929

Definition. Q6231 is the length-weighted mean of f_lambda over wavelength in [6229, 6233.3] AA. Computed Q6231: 5.73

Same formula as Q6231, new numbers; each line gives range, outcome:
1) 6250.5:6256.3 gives 6.18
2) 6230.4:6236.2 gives 6.03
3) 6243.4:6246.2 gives 5.31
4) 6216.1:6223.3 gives 5.96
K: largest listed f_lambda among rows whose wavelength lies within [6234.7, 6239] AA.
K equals 6.237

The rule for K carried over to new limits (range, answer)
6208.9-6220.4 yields 6.122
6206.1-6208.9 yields 5.929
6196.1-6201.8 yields 6.021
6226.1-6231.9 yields 6.382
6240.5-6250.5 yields 5.709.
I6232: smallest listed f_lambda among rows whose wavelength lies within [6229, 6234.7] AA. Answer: 5.294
